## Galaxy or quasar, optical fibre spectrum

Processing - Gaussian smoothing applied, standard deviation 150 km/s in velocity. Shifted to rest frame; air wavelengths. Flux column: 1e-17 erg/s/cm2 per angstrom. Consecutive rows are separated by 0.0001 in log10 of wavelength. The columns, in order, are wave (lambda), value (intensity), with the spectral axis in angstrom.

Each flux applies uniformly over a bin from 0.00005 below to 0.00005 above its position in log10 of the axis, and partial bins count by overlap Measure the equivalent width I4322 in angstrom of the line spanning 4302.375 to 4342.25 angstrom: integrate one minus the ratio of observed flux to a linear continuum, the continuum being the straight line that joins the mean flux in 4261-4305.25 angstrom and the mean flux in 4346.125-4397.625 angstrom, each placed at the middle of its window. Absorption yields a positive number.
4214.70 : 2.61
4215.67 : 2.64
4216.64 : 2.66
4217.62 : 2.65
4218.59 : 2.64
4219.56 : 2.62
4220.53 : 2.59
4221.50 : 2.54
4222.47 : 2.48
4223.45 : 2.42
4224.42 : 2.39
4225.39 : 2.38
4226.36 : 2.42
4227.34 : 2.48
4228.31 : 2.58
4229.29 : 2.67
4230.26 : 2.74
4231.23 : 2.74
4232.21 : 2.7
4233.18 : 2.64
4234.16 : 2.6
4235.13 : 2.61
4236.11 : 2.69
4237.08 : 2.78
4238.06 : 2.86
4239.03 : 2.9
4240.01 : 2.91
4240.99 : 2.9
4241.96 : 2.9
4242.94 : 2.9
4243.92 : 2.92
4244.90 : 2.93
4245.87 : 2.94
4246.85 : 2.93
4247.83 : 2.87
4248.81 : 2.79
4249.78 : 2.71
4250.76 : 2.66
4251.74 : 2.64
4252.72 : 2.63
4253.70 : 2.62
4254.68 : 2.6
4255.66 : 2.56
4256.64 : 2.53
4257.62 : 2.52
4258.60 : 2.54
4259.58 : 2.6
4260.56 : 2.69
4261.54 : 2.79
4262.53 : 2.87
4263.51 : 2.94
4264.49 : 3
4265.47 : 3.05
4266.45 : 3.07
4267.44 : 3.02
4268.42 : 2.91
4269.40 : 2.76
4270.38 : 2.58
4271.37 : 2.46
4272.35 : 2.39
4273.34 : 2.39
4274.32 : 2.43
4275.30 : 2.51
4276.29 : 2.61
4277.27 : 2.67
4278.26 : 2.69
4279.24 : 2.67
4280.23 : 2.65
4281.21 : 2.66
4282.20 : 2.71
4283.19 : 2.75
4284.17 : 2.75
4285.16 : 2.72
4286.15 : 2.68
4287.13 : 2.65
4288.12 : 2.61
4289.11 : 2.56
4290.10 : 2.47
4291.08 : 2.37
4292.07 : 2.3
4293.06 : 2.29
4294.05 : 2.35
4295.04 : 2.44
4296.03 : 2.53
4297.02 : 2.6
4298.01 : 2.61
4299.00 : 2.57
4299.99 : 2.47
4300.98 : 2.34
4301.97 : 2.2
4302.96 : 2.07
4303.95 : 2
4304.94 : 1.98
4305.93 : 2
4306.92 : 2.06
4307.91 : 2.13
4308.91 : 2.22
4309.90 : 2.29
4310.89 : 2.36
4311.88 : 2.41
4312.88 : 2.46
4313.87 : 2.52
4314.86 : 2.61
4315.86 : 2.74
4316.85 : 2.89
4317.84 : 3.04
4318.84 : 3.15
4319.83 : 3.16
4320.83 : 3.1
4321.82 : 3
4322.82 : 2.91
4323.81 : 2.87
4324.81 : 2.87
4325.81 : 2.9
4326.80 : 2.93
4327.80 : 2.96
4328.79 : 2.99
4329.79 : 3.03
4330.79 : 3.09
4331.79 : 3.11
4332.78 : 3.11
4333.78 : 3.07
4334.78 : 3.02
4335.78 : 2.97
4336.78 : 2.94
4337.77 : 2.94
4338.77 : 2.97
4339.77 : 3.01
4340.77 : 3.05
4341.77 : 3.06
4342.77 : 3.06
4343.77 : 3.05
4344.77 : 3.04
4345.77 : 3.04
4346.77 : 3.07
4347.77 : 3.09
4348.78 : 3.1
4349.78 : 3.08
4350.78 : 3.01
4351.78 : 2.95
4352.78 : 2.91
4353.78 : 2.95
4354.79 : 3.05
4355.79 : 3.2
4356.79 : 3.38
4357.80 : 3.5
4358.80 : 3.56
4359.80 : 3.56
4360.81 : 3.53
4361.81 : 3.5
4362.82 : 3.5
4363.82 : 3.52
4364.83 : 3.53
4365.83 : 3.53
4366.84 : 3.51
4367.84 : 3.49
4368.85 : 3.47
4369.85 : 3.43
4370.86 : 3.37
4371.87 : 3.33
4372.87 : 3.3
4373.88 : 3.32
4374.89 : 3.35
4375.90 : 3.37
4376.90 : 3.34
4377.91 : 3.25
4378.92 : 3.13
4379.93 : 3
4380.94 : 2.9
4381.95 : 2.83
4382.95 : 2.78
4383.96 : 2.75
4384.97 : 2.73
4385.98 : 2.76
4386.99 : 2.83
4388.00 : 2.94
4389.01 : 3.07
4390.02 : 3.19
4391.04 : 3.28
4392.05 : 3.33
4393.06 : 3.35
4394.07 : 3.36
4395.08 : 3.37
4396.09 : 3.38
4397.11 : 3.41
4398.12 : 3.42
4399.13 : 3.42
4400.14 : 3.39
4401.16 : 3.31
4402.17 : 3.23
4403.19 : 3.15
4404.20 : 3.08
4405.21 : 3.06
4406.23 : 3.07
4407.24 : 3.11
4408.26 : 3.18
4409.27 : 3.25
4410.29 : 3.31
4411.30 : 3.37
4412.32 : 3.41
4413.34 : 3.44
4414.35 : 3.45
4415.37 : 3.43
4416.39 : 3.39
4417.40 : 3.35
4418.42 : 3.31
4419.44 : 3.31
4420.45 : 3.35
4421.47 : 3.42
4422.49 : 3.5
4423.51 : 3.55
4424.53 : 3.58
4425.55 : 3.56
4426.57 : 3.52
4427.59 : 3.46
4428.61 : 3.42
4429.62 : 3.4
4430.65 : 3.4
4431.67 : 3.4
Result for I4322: 1.7 angstrom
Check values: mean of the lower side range 2.58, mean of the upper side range 3.22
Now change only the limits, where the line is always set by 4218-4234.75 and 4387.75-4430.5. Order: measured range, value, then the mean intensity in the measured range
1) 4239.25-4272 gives -1.1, 2.78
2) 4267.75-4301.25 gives 2.9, 2.57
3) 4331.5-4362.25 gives -0.5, 3.13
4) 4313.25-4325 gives 0.2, 2.9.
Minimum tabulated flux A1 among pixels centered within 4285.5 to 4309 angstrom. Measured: 1.98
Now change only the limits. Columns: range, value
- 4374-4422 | 2.73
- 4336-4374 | 2.91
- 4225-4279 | 2.38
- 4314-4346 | 2.61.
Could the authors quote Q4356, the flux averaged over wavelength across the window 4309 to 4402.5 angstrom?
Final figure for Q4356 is 3.1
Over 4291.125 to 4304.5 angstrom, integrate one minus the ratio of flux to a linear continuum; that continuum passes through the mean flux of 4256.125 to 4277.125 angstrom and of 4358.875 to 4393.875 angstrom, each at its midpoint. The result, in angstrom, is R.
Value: 2.3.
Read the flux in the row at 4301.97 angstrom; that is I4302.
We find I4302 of 2.2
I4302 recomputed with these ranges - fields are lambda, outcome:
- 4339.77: 3.01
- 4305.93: 2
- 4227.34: 2.48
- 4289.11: 2.56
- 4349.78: 3.08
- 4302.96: 2.07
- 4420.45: 3.35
